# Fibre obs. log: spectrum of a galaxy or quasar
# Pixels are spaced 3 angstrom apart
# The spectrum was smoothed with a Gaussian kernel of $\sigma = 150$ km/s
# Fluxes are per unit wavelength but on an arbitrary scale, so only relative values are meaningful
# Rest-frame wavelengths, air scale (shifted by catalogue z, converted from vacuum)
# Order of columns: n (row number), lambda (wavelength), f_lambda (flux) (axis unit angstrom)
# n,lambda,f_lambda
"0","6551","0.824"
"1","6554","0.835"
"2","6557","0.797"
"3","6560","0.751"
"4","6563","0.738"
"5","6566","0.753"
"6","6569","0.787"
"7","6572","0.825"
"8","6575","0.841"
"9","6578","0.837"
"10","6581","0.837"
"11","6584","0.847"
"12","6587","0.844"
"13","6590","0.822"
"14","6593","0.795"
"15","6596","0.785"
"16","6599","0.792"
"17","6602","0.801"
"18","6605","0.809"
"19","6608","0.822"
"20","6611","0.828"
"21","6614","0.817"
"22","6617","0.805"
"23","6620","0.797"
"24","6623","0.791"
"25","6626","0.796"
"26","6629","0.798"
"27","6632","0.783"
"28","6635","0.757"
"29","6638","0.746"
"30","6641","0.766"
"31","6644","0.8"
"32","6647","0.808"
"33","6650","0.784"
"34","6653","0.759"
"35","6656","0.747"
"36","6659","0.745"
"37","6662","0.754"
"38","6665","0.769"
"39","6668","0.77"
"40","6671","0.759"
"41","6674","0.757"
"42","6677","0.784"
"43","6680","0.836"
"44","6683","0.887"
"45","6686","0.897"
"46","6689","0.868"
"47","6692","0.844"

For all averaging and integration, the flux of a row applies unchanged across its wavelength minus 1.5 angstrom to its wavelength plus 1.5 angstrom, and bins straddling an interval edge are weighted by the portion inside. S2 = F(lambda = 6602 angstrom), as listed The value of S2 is 0.801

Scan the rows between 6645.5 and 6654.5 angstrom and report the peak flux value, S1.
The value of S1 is 0.808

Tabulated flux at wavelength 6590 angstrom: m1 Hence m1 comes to 0.822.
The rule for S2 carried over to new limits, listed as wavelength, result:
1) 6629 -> 0.798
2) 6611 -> 0.828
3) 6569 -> 0.787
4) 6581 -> 0.837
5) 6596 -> 0.785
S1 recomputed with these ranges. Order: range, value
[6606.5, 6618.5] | 0.828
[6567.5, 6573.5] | 0.825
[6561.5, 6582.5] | 0.841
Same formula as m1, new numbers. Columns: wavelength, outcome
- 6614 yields 0.817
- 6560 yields 0.751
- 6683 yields 0.887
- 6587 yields 0.844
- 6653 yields 0.759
